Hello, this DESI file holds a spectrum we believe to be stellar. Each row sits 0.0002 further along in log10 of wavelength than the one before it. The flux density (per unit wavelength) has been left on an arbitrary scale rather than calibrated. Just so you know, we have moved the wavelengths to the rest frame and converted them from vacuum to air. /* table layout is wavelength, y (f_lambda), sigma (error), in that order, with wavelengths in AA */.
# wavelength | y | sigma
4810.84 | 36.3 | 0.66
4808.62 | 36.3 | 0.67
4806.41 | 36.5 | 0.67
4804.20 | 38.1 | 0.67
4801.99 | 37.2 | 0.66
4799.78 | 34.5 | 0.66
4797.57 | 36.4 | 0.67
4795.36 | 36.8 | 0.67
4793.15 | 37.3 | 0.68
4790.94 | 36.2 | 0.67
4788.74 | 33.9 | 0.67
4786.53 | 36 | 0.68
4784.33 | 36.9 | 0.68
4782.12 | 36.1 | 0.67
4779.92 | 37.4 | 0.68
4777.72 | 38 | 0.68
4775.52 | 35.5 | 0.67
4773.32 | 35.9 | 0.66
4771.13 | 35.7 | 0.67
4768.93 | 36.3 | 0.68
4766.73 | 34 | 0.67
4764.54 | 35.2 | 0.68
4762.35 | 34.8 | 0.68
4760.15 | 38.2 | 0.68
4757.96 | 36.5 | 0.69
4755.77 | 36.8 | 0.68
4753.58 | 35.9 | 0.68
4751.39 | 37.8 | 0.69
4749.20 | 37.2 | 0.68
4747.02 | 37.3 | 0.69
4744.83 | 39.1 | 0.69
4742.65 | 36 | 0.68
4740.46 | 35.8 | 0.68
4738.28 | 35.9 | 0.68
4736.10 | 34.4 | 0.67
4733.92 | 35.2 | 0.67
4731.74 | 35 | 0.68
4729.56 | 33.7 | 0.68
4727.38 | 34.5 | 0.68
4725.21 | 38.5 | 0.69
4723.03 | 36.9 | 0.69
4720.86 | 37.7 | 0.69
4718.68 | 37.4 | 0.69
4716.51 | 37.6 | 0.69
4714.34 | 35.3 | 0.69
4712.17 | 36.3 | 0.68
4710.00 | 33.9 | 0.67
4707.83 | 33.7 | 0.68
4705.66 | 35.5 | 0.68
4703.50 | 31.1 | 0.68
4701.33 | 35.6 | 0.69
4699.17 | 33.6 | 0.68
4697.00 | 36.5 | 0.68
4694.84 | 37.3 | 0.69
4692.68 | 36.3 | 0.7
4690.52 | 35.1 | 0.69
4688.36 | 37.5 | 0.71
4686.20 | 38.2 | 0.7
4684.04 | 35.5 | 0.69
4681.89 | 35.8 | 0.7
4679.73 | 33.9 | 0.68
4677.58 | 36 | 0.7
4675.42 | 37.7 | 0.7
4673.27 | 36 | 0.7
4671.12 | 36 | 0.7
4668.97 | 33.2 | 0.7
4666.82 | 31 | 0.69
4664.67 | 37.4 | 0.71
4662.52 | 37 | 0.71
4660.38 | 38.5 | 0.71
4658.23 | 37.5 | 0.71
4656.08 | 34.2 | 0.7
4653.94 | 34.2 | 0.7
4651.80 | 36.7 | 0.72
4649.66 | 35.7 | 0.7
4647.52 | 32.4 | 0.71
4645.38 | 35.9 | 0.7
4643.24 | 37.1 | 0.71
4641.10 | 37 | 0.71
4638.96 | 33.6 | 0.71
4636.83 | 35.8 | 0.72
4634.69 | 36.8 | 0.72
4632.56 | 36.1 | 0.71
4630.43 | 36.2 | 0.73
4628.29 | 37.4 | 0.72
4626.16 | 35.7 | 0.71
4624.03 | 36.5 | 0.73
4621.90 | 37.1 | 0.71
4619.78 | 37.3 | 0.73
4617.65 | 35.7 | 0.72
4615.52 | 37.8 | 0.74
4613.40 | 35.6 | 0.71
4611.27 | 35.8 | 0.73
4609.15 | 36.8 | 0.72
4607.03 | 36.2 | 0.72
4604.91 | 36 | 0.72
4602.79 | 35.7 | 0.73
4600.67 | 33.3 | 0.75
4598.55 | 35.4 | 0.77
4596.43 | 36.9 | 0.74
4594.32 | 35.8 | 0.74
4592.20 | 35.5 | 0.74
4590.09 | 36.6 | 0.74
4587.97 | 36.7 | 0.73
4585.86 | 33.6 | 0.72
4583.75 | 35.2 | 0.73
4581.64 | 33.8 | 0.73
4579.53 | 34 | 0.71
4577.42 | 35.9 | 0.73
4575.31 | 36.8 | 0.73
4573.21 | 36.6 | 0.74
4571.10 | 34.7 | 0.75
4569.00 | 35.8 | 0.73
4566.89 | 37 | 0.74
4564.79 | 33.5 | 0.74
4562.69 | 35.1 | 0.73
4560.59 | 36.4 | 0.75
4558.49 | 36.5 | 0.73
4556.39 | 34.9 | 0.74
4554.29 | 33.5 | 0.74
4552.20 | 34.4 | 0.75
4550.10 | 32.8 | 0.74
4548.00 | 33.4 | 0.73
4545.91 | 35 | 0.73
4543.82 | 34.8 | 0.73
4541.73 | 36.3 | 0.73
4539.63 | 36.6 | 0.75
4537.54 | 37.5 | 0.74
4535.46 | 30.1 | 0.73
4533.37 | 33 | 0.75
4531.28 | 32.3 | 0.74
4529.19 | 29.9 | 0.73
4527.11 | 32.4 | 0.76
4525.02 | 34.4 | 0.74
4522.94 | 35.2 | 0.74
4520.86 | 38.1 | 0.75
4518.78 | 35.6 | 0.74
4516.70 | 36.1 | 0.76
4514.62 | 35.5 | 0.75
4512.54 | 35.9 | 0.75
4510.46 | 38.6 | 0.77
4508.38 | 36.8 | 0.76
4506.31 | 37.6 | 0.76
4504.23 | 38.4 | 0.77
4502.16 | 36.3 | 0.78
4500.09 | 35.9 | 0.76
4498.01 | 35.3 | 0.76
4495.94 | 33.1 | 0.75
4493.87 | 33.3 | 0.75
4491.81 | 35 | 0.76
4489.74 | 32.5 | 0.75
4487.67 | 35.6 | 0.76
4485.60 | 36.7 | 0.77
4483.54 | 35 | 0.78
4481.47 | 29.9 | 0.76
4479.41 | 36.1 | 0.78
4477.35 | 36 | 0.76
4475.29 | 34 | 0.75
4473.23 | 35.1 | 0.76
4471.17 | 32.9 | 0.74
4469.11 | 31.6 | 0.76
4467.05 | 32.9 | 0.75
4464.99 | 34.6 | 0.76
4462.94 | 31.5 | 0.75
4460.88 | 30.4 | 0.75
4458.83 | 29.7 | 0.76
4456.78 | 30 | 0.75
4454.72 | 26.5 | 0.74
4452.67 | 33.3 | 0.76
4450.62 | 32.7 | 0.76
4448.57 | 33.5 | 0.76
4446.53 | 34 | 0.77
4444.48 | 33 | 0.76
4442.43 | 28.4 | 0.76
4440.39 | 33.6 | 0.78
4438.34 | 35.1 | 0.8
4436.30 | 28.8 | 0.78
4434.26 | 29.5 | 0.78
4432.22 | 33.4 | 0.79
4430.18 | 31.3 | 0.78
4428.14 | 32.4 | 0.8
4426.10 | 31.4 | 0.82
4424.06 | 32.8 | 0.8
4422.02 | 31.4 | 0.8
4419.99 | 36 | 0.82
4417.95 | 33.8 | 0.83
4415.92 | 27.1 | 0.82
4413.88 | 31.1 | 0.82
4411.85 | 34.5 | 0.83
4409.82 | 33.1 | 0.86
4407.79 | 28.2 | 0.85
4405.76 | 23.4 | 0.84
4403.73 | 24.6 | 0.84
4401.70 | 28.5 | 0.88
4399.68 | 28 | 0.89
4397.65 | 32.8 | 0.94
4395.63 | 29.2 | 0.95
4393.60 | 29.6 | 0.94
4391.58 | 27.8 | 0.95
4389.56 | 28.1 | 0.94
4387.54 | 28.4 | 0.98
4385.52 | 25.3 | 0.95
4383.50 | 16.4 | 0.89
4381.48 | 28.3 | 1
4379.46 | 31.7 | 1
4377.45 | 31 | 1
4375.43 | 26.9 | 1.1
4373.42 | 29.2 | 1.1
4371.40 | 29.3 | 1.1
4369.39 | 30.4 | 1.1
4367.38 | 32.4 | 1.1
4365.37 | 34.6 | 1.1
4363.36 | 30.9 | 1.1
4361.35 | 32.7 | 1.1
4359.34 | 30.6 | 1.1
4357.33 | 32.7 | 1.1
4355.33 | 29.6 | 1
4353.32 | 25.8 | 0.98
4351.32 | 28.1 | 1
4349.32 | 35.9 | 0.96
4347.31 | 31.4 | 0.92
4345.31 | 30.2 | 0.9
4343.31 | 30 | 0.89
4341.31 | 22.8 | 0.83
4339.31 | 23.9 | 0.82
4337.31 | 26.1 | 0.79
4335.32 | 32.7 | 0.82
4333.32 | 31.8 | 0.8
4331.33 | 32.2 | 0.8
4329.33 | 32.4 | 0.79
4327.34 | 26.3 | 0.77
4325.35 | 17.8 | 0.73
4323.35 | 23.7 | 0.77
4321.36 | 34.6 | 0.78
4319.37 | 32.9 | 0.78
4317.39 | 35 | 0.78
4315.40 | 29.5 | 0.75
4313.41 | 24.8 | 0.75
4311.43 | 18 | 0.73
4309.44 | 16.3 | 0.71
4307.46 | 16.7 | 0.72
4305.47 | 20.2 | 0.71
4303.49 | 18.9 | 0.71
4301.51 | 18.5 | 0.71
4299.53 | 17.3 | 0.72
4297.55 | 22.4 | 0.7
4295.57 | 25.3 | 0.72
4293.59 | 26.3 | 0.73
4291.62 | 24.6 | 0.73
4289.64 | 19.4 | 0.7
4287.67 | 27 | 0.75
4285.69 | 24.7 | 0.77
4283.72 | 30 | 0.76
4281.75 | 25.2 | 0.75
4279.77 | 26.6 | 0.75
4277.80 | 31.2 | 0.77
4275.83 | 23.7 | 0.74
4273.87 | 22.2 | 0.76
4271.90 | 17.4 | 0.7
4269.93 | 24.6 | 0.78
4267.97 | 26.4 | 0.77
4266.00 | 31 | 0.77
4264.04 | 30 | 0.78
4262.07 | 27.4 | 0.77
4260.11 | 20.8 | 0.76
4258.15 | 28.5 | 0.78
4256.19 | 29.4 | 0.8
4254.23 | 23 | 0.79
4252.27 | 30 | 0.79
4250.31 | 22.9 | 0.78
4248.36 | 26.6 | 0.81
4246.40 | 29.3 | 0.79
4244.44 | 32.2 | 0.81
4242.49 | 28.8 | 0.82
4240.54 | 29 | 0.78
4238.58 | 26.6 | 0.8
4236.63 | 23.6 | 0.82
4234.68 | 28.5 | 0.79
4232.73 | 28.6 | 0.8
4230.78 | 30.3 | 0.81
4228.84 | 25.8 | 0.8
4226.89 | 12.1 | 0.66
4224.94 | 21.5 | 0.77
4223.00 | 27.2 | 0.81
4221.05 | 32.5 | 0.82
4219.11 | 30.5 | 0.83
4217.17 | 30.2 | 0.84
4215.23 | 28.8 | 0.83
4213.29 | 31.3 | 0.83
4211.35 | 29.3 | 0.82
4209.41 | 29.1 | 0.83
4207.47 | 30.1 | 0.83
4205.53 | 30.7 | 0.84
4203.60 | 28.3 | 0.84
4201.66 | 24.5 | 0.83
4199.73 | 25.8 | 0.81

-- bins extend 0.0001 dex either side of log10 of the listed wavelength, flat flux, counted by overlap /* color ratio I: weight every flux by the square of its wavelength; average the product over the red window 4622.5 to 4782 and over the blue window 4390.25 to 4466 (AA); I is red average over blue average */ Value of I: 1.3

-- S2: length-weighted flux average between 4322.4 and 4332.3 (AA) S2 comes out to 26.5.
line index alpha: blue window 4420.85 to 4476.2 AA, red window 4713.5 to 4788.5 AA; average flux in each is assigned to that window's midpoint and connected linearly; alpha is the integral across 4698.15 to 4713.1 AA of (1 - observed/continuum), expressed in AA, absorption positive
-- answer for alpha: 0.6 AA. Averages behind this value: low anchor 32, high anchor 36.3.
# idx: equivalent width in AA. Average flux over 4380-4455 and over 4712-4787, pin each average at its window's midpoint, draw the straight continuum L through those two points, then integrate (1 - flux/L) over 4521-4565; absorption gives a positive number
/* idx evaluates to -2.40 AA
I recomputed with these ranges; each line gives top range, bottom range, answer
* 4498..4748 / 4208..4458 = 1.44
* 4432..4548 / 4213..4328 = 1.46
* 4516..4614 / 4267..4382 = 1.45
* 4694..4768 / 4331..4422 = 1.42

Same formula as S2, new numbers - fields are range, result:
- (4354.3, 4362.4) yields 31.4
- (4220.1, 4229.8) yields 23.8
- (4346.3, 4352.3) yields 31.8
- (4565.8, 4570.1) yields 36.4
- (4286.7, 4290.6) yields 23.2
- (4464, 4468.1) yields 33.7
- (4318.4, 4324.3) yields 30.4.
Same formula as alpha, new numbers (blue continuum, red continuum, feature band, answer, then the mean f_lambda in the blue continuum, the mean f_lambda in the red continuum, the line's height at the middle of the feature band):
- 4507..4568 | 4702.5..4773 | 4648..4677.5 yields -0.1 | 34.9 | 35.9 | 35.5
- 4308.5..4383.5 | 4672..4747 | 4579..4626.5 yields -2.8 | 28.8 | 35.9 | 33.8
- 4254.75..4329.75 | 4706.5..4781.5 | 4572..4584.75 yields -1.3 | 24.9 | 36.2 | 32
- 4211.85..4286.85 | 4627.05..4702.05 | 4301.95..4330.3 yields 3.6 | 26.8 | 35.8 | 28.3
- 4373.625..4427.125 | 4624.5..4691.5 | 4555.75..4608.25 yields -2.5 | 29.2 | 35.8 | 33.9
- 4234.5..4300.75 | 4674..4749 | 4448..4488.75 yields -3.3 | 25.9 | 35.9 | 30.4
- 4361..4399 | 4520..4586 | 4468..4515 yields -3.4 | 29.1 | 34.7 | 32.7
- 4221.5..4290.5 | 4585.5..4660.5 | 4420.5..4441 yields -0.8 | 26.1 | 36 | 30.8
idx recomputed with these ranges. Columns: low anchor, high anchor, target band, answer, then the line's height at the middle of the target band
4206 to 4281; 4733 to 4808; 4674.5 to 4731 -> -1.1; 35.1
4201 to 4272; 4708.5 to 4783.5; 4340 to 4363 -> -0.5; 29.3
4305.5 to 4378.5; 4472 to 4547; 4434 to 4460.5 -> 0.9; 32.6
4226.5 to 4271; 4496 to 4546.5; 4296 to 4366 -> 5.9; 29.4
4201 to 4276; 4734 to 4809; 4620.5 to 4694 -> -3.4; 34.3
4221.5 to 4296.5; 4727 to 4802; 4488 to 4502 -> -1.7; 30.7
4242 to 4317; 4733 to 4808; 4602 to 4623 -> -2.5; 32.6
